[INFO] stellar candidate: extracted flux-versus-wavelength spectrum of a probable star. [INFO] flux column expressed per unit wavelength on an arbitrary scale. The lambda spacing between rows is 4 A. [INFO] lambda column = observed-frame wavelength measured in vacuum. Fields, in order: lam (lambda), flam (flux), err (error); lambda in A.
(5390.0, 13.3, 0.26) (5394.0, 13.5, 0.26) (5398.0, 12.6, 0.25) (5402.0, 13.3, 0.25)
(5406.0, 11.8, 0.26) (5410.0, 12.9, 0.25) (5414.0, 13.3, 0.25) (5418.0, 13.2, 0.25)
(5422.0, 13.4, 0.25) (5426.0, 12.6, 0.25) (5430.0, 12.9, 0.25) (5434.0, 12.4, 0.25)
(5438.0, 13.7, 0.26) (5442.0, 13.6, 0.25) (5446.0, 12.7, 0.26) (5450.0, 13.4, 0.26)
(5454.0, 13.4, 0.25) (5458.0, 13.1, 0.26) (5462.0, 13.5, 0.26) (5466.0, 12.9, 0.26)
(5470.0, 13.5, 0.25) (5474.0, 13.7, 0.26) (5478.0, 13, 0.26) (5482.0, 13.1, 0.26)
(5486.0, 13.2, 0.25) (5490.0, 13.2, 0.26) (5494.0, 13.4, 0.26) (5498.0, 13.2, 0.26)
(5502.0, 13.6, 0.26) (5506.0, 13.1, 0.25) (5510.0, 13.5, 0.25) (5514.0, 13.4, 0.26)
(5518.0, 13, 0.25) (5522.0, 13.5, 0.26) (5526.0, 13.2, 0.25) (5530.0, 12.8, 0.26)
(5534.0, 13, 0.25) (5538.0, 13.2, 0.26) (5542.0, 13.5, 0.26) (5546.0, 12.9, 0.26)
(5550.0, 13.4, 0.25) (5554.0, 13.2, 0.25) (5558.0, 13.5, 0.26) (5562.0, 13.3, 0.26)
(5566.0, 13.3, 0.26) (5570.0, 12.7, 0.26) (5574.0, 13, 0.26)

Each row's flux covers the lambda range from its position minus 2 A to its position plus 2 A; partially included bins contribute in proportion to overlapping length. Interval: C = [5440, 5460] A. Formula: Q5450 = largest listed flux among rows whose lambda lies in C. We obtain 13.6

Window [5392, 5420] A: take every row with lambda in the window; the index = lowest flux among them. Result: 11.8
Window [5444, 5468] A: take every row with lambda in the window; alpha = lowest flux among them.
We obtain 12.7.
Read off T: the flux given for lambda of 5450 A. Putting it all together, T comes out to 13.4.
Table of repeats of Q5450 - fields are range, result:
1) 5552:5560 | 13.5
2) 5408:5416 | 13.3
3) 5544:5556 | 13.4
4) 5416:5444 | 13.7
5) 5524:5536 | 13.2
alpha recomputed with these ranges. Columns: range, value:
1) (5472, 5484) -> 13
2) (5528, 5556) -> 12.8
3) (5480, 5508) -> 13.1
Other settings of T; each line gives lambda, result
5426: 12.6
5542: 13.5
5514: 13.4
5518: 13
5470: 13.5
